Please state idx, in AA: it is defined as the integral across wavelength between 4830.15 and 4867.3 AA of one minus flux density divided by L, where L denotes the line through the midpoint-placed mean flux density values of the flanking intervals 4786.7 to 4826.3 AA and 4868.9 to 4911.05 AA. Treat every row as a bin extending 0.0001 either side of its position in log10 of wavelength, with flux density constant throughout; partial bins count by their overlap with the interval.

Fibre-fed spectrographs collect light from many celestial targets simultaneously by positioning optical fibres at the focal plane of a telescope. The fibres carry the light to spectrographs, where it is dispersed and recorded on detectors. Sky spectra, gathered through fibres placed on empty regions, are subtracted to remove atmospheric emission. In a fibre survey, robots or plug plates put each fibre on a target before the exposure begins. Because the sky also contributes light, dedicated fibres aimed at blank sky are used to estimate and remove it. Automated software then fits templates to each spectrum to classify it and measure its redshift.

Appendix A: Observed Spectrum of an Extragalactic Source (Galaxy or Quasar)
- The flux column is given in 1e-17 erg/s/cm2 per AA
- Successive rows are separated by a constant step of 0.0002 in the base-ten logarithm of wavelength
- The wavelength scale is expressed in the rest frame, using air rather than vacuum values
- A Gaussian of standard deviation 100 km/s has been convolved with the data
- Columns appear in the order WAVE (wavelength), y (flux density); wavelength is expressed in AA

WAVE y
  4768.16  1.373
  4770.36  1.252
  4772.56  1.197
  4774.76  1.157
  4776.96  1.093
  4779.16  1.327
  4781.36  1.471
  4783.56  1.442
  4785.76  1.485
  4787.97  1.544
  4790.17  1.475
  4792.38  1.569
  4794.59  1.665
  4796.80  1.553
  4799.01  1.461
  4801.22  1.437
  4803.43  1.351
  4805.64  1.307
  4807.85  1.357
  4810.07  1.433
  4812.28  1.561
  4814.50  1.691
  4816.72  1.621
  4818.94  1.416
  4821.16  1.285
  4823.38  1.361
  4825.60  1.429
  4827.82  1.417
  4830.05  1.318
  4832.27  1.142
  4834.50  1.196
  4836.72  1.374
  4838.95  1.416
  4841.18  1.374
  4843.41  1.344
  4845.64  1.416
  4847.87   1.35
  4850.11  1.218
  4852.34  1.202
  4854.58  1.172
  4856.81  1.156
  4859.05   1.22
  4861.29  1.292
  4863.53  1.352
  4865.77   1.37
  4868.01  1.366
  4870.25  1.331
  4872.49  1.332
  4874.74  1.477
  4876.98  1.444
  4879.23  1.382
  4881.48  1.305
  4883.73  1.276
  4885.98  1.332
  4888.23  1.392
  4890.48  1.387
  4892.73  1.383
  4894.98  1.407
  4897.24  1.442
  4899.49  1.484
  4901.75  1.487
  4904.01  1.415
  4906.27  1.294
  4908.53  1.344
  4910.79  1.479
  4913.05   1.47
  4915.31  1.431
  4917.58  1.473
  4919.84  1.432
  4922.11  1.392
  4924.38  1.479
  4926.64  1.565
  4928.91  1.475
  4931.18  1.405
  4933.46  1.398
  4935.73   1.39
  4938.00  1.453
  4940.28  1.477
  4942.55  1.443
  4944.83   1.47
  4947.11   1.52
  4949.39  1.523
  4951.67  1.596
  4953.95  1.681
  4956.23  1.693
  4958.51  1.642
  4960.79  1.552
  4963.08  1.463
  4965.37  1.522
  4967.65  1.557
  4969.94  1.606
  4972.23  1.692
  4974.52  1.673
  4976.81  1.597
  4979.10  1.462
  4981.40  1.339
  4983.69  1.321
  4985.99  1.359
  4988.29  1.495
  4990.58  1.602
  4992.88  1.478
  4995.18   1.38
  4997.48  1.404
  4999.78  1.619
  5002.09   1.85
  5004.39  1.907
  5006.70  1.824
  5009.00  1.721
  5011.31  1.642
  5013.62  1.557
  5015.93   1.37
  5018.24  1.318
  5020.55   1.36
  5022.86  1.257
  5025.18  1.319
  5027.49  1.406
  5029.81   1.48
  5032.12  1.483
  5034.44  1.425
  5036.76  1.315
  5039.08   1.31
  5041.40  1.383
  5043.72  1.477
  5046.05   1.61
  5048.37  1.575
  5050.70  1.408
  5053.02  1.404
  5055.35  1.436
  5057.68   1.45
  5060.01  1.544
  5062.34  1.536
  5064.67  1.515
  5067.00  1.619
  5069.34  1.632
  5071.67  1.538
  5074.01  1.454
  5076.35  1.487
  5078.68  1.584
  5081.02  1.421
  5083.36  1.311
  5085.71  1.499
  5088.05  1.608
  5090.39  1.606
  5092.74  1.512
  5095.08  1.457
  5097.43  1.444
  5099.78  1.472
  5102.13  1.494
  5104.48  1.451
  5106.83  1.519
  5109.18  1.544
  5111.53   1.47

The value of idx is 3.7 AA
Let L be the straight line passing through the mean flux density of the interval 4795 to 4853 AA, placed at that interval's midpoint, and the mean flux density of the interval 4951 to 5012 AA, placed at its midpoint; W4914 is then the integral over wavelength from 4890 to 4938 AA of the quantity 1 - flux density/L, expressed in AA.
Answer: 2.16 AA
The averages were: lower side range 1.39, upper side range 1.58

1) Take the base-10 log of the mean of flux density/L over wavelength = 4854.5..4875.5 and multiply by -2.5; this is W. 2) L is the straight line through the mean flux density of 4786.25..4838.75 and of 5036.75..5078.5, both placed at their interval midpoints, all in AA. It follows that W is 0.11 mag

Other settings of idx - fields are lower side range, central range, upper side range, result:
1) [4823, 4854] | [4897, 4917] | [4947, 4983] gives 0.4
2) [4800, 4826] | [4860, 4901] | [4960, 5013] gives 3.1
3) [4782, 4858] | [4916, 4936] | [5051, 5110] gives -0.1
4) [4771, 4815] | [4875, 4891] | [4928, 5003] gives 1.2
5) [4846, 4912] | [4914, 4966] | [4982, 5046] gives -3.2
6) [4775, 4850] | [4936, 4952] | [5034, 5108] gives -0.4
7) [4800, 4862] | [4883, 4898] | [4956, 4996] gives 0.5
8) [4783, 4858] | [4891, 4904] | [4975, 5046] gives 0.0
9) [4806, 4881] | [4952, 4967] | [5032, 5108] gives -1.8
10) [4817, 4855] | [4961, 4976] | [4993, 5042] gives -1.4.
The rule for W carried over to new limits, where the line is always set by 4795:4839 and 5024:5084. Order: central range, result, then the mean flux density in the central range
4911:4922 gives -0.01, 1.45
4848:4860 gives 0.18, 1.21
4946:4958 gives -0.12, 1.61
